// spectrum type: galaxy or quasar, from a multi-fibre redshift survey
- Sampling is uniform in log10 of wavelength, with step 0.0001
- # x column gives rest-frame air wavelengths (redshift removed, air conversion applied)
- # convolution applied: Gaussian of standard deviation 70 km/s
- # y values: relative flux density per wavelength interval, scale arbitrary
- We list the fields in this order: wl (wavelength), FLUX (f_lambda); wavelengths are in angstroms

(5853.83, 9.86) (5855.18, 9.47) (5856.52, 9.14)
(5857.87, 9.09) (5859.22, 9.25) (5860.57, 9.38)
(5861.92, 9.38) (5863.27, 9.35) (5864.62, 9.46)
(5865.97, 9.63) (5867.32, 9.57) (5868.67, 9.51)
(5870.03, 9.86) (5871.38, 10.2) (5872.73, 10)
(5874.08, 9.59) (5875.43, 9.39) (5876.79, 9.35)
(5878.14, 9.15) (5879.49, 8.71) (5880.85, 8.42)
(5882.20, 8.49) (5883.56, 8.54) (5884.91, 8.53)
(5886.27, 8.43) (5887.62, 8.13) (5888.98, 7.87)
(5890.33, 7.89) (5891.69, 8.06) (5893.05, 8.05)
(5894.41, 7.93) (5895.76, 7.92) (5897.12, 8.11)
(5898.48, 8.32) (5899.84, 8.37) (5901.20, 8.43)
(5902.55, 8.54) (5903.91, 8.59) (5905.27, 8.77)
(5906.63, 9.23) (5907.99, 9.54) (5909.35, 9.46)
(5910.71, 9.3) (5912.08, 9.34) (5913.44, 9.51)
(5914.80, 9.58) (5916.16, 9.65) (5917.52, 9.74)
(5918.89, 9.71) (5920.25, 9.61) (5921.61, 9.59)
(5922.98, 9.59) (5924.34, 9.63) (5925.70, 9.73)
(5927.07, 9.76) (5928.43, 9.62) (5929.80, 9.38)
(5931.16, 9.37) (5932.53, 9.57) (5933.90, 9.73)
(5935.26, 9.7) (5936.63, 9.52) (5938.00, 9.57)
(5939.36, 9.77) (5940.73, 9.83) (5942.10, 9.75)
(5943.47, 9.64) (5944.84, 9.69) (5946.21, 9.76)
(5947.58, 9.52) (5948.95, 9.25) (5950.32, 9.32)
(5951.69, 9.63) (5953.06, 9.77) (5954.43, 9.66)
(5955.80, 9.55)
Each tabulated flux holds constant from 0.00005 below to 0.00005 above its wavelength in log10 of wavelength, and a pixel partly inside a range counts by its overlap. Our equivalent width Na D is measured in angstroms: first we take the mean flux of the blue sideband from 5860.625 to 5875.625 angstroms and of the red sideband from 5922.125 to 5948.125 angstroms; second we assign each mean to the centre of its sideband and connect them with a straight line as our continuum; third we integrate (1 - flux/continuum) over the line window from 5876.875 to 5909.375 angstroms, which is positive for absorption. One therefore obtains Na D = 3.9 angstroms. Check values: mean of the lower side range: 9.63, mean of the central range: 8.48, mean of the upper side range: 9.64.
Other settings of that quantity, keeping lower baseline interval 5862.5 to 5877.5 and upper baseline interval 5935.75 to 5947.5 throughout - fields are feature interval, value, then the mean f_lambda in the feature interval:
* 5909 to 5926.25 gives 0.15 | 9.57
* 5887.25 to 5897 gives 1.68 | 7.98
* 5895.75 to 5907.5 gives 1.37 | 8.53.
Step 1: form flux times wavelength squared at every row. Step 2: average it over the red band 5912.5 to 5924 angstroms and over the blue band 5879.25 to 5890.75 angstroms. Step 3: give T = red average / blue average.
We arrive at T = 1.2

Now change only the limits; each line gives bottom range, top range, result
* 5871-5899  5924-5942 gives 1.14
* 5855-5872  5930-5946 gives 1.04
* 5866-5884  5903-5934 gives 1.03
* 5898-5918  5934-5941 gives 1.07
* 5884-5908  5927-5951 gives 1.17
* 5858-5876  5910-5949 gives 1.03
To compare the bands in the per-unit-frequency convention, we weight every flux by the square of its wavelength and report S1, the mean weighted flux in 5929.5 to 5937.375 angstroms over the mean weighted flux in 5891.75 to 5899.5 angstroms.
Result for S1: 1.20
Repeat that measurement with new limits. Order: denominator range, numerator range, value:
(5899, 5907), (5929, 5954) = 1.13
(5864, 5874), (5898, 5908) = 0.90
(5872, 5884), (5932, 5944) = 1.09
